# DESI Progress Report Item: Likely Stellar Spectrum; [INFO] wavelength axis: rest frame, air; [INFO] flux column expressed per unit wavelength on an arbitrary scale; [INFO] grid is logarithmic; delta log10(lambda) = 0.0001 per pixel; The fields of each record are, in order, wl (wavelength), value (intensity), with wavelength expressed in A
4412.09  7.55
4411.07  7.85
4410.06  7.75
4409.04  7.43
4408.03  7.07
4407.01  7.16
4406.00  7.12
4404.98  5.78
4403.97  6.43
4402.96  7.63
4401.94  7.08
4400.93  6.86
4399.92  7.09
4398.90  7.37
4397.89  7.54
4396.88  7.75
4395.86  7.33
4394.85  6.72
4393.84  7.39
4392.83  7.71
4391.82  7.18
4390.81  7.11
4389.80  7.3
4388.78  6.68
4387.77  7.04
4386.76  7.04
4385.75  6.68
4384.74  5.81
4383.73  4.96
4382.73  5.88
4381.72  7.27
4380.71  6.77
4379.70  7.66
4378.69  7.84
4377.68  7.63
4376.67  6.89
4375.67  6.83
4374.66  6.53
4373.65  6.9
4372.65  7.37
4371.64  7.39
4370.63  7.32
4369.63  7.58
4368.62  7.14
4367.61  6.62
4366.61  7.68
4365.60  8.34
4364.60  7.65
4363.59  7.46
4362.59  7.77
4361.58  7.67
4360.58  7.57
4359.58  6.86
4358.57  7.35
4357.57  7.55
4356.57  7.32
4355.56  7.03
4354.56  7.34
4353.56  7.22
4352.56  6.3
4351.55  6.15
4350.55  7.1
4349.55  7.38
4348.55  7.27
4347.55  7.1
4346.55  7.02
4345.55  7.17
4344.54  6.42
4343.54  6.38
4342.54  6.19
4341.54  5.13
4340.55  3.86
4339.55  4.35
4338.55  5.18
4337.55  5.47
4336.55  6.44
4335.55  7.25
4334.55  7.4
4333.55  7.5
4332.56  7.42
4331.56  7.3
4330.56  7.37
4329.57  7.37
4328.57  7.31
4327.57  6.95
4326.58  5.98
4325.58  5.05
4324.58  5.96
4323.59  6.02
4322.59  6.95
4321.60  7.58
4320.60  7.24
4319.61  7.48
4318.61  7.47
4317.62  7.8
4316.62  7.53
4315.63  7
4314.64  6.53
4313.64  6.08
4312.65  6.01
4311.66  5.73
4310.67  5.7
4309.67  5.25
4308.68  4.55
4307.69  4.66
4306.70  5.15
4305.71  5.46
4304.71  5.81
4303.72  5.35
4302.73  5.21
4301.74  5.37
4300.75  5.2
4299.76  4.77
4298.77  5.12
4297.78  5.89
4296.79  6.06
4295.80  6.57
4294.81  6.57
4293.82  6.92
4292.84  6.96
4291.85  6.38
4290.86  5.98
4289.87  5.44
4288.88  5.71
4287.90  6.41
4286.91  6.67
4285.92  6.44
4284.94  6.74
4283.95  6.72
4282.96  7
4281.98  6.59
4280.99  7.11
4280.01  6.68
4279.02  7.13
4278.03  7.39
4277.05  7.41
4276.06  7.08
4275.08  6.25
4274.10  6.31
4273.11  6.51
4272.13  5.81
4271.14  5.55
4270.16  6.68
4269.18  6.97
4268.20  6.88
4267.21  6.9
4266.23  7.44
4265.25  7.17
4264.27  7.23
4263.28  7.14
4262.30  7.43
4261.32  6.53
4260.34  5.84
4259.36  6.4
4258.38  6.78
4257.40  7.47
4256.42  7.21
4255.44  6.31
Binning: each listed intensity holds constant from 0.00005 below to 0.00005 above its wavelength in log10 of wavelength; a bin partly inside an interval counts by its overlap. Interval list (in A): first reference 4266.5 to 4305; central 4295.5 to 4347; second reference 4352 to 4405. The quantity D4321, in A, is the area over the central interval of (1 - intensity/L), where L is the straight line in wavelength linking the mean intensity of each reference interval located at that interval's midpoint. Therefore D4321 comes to 3.5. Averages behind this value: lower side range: 6.33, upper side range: 7.13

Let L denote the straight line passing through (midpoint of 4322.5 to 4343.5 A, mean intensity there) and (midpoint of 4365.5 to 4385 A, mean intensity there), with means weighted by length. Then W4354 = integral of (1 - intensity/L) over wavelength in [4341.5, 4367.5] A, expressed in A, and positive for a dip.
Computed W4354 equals -1.8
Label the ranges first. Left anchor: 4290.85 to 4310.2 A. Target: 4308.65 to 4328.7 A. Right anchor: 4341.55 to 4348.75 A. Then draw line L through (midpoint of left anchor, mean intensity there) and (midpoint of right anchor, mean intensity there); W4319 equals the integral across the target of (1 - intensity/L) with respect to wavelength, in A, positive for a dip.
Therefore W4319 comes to -1.5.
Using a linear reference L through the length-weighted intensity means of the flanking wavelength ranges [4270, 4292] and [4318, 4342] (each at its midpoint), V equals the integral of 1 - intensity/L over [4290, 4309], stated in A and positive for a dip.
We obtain 2.4 A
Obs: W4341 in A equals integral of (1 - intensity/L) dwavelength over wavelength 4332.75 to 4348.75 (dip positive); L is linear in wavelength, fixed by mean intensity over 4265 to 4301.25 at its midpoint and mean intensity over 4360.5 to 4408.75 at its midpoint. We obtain 1.3 A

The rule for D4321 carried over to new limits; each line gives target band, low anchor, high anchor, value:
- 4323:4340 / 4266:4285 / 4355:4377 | 1.44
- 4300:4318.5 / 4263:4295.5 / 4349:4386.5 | 2.71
